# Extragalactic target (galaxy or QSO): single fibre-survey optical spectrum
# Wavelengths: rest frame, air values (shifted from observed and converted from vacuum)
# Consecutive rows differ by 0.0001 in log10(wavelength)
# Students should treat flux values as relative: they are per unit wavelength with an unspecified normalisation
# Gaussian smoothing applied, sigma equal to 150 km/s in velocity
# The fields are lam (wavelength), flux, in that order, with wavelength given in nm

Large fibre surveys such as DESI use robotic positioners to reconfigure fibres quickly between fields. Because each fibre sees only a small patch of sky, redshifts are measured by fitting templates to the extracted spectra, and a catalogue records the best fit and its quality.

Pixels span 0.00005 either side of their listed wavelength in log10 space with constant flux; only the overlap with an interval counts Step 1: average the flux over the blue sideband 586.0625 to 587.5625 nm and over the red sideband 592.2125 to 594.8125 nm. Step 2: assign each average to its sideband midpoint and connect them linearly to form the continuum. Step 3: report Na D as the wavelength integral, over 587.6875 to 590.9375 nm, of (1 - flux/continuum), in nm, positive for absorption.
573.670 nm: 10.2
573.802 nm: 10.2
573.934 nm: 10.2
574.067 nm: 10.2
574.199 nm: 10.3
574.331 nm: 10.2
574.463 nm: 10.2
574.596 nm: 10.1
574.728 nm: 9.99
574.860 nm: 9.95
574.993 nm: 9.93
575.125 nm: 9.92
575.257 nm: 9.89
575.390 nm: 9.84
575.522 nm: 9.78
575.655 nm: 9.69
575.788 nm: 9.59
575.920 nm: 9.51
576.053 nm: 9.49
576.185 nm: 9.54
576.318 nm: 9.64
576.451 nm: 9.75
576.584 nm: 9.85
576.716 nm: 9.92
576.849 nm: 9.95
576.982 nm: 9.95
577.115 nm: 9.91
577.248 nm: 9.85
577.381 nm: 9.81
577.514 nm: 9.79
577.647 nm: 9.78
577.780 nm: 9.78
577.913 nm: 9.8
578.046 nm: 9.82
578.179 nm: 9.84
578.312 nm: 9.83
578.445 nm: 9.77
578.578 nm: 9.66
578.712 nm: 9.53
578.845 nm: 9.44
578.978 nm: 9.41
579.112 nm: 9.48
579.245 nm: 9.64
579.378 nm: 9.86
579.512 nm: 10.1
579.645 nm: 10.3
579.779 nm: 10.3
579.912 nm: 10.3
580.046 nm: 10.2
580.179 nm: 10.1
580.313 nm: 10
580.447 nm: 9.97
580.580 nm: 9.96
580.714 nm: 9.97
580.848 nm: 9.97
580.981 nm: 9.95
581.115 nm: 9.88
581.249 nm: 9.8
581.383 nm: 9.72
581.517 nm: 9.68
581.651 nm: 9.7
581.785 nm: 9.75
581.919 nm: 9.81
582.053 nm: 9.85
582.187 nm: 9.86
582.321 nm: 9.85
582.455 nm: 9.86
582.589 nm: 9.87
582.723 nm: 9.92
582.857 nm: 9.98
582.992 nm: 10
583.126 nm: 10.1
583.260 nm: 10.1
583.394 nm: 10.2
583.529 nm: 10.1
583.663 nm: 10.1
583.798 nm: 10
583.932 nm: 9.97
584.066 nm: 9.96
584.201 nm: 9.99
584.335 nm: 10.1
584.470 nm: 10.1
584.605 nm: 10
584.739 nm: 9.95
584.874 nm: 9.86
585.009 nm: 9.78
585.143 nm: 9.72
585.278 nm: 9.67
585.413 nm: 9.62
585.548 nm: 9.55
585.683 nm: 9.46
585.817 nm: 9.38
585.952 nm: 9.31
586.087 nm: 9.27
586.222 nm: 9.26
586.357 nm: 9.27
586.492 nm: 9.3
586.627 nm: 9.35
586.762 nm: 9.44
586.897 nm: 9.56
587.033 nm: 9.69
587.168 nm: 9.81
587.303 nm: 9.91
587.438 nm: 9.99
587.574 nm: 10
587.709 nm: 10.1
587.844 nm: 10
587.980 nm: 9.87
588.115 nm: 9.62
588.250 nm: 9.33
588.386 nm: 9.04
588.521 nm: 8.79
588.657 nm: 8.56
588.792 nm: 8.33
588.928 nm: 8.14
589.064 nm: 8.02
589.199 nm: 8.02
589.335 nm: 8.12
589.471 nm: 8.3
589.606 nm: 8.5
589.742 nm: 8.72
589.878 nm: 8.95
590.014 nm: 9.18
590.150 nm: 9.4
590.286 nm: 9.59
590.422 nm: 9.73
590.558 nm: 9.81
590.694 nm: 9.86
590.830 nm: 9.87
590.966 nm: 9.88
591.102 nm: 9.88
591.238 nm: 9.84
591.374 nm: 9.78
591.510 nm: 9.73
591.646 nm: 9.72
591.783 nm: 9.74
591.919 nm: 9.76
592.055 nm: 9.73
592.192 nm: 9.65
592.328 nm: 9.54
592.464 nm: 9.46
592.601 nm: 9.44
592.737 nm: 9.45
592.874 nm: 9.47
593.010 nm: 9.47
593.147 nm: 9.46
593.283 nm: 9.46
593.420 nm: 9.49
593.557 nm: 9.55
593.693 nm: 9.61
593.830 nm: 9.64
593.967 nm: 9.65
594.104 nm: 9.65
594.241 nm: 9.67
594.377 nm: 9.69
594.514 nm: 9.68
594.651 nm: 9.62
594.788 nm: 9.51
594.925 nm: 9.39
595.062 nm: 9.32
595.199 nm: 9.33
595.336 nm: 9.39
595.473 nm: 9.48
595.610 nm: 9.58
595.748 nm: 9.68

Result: 0.164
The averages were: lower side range 9.55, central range 9.07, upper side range 9.56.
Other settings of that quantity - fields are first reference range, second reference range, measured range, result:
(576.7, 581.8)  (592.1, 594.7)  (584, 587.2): 0.03 nm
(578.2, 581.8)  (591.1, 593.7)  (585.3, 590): 0.25 nm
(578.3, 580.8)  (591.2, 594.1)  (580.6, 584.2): -0.04 nm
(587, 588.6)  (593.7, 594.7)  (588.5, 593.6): 0.20 nm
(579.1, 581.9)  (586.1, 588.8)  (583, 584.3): -0.04 nm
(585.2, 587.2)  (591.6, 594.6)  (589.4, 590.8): 0.05 nm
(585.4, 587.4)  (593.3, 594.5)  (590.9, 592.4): -0.03 nm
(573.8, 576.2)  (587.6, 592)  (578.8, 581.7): -0.06 nm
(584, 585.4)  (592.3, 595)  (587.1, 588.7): 0.03 nm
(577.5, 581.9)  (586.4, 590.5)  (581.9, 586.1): -0.15 nm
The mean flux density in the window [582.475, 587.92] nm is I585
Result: 9.79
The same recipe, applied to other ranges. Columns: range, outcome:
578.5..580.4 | 9.88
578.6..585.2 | 9.92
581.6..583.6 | 9.93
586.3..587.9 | 9.7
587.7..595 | 9.37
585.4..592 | 9.35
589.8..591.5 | 9.64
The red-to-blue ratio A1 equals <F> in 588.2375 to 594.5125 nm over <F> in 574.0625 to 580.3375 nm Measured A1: 0.9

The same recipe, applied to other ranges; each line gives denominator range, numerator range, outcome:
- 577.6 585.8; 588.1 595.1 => 0.95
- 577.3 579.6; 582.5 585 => 1.03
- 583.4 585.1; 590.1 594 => 0.96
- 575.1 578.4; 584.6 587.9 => 0.99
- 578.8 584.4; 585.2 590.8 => 0.93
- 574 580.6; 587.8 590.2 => 0.89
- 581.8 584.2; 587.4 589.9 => 0.90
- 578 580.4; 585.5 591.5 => 0.94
